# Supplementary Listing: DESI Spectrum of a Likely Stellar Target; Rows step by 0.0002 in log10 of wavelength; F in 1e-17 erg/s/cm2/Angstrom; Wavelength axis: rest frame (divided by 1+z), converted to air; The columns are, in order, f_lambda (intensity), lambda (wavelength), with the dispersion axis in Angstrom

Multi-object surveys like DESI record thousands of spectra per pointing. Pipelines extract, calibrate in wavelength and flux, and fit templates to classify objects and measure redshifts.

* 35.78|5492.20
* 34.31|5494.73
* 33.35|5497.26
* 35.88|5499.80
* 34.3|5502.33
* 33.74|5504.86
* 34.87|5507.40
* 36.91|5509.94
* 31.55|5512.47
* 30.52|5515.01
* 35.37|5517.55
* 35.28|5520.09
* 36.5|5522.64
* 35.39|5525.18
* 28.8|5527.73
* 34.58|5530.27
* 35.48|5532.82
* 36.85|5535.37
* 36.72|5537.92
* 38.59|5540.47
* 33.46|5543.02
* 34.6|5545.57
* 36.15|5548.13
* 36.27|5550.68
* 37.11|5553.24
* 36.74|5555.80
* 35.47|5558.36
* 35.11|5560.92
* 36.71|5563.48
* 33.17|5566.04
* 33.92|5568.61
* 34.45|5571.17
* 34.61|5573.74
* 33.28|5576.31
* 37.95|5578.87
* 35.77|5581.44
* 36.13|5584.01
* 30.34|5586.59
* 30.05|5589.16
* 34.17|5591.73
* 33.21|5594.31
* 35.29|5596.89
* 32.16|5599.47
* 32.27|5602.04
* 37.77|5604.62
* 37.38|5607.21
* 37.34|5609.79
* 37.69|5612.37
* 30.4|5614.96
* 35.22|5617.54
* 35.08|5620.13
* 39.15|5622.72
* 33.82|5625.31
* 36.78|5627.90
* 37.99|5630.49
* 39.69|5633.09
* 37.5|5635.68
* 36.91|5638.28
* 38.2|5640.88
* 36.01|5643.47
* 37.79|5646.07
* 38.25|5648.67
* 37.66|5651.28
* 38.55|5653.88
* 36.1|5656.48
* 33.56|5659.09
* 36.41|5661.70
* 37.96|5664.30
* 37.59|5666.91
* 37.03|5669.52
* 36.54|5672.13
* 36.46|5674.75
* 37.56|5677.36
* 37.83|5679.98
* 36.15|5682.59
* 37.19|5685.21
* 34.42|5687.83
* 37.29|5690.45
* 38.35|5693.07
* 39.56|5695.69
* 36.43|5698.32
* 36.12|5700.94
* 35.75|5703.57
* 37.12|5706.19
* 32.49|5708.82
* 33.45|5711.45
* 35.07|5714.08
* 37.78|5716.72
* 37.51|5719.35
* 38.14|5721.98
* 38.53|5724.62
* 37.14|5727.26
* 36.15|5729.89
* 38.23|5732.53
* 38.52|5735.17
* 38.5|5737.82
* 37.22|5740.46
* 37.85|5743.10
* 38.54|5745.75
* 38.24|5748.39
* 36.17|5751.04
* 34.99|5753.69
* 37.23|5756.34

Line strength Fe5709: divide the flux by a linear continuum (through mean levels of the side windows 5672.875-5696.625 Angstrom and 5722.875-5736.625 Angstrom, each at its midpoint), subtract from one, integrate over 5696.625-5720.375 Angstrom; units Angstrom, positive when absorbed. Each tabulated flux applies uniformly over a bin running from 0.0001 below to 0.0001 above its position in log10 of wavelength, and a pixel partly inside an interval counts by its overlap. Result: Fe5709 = 1.1 Angstrom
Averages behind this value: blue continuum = 37.1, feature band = 35.8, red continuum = 37.7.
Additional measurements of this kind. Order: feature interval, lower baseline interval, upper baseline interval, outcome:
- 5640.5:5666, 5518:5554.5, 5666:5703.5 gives -0.26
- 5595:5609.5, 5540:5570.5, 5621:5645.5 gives 0.61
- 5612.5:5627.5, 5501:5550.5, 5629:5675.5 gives 0.62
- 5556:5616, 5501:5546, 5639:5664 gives 1.99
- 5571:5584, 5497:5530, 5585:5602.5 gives -0.99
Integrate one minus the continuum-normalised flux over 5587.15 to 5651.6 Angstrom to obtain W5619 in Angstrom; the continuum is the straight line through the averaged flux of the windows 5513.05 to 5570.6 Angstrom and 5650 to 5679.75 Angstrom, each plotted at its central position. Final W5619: 0.7 Angstrom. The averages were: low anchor 35.1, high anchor 36.9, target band 35.8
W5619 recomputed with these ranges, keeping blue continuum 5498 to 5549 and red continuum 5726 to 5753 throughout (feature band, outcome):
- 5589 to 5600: 0.7 Angstrom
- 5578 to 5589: 0.3 Angstrom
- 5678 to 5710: 0.3 Angstrom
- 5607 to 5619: 0.2 Angstrom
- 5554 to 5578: 0.3 Angstrom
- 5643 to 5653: -0.3 Angstrom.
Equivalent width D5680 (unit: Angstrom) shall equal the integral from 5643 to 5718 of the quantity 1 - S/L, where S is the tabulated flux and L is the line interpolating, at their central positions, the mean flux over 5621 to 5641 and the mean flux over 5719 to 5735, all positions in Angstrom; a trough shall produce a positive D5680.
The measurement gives 1.8 Angstrom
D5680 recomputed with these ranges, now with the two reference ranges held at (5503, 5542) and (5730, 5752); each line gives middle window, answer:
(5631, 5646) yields -0.5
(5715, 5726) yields -0.1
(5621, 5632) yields -0.2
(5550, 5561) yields -0.3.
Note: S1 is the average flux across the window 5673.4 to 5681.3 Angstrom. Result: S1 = 37.3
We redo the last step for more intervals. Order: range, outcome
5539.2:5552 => 35.8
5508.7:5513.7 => 34.3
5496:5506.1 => 34.3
